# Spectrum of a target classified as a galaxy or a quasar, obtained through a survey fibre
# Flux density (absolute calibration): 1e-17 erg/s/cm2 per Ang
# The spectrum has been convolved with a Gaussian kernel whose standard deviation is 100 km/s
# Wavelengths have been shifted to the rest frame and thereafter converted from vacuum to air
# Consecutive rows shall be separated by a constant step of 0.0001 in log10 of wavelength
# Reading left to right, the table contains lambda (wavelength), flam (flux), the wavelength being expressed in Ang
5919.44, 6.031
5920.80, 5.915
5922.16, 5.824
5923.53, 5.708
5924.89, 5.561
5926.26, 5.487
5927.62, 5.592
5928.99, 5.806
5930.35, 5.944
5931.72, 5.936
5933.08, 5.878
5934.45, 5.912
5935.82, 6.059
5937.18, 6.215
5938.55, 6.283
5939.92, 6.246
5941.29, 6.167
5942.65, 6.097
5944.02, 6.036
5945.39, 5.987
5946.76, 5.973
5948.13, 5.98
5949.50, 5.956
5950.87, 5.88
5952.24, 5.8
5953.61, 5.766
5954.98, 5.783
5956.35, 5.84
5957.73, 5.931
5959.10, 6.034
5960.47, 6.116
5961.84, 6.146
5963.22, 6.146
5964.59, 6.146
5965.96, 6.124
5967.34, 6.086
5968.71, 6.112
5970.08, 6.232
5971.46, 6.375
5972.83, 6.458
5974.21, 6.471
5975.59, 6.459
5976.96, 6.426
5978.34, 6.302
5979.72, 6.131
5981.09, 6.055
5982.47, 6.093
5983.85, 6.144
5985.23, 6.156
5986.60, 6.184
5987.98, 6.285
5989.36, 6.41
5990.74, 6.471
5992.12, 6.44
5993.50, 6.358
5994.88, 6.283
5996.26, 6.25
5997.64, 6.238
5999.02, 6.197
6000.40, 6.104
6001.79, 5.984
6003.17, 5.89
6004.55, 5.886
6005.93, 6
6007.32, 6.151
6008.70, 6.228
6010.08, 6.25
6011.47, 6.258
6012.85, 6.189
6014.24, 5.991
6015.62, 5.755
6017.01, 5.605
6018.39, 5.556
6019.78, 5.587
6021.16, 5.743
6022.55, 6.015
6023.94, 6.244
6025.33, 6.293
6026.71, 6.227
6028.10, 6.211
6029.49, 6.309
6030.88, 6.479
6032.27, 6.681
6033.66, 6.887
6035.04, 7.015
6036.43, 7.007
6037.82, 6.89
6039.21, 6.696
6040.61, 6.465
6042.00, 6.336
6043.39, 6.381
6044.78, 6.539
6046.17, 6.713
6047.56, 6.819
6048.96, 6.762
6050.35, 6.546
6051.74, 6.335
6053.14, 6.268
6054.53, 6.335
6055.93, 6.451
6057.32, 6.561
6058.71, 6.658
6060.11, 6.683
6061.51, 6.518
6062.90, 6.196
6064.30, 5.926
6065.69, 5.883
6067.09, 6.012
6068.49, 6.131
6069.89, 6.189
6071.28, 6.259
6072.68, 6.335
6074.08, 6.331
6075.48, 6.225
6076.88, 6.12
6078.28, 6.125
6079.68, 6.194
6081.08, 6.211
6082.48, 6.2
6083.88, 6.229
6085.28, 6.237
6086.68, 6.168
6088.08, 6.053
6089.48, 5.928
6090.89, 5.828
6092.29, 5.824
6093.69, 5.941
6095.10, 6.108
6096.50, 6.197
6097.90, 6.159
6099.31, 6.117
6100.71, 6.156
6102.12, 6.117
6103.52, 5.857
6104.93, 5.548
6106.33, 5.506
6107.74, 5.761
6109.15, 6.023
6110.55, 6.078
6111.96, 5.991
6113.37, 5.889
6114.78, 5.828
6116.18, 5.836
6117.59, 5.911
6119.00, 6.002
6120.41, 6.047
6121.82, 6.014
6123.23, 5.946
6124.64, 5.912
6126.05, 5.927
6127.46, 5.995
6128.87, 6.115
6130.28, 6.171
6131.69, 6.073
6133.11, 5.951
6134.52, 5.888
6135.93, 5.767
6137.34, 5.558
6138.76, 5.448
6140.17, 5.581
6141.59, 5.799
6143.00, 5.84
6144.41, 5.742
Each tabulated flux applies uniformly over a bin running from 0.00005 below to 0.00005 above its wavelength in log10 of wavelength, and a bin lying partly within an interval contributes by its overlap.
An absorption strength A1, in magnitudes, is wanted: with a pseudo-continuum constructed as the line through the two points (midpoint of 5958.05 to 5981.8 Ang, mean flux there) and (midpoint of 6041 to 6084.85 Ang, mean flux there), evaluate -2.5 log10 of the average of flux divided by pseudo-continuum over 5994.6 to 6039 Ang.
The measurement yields 0.01 mag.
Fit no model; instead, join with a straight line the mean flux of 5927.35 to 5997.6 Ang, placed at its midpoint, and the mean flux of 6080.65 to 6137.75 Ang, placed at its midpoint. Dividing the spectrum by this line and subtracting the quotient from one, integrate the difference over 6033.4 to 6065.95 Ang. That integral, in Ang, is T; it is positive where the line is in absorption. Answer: -2.7 Ang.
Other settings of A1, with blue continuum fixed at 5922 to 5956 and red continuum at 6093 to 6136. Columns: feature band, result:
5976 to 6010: -0.048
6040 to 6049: -0.107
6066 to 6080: -0.041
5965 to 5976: -0.063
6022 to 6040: -0.104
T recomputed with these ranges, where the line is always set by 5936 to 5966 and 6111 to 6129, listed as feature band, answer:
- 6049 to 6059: -0.8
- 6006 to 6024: 0.1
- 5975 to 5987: -0.4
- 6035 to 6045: -1.1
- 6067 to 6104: -1.0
